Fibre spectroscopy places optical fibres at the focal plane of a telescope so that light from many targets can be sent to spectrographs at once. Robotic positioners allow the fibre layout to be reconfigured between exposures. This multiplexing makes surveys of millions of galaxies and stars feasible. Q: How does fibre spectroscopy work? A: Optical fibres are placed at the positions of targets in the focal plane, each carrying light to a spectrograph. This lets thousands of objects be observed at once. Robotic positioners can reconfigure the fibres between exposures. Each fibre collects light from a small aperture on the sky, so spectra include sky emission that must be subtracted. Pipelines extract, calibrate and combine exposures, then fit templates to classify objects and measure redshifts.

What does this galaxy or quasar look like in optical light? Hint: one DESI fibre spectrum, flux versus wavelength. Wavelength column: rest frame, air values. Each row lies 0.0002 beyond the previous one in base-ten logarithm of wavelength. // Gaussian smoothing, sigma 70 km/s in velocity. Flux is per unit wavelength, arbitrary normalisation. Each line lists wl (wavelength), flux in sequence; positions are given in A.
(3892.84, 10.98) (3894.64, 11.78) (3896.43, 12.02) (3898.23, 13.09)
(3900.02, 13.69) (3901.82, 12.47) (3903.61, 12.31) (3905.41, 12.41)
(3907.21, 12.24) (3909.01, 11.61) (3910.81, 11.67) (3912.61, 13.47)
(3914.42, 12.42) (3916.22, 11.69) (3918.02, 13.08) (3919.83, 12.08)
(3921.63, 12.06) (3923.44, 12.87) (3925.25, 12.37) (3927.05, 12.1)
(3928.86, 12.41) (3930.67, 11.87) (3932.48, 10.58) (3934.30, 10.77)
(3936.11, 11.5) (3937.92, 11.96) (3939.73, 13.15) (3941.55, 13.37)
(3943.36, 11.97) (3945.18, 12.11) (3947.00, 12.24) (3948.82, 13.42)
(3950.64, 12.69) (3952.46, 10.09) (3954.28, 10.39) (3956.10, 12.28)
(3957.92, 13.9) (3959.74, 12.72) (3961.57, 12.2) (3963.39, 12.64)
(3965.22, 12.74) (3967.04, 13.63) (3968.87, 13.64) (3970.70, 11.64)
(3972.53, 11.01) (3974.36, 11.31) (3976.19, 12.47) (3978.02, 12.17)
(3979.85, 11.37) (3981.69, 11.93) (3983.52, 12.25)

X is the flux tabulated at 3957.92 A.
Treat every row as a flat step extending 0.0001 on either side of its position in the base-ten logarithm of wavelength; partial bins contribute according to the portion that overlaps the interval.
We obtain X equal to 13.9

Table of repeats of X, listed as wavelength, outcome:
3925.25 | 12.37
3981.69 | 11.93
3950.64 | 12.69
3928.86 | 12.41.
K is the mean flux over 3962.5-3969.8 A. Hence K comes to 13.2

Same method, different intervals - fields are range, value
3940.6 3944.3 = 12.7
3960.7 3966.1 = 12.5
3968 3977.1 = 12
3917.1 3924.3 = 12.5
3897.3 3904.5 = 12.9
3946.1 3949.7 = 12.8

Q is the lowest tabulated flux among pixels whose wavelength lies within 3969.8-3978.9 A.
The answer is 11.01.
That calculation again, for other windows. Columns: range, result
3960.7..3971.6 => 11.64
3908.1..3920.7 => 11.61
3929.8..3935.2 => 10.58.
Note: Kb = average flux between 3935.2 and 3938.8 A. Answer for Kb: 11.7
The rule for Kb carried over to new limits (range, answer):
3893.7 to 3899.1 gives 12.3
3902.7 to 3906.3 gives 12.4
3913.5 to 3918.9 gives 12.4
